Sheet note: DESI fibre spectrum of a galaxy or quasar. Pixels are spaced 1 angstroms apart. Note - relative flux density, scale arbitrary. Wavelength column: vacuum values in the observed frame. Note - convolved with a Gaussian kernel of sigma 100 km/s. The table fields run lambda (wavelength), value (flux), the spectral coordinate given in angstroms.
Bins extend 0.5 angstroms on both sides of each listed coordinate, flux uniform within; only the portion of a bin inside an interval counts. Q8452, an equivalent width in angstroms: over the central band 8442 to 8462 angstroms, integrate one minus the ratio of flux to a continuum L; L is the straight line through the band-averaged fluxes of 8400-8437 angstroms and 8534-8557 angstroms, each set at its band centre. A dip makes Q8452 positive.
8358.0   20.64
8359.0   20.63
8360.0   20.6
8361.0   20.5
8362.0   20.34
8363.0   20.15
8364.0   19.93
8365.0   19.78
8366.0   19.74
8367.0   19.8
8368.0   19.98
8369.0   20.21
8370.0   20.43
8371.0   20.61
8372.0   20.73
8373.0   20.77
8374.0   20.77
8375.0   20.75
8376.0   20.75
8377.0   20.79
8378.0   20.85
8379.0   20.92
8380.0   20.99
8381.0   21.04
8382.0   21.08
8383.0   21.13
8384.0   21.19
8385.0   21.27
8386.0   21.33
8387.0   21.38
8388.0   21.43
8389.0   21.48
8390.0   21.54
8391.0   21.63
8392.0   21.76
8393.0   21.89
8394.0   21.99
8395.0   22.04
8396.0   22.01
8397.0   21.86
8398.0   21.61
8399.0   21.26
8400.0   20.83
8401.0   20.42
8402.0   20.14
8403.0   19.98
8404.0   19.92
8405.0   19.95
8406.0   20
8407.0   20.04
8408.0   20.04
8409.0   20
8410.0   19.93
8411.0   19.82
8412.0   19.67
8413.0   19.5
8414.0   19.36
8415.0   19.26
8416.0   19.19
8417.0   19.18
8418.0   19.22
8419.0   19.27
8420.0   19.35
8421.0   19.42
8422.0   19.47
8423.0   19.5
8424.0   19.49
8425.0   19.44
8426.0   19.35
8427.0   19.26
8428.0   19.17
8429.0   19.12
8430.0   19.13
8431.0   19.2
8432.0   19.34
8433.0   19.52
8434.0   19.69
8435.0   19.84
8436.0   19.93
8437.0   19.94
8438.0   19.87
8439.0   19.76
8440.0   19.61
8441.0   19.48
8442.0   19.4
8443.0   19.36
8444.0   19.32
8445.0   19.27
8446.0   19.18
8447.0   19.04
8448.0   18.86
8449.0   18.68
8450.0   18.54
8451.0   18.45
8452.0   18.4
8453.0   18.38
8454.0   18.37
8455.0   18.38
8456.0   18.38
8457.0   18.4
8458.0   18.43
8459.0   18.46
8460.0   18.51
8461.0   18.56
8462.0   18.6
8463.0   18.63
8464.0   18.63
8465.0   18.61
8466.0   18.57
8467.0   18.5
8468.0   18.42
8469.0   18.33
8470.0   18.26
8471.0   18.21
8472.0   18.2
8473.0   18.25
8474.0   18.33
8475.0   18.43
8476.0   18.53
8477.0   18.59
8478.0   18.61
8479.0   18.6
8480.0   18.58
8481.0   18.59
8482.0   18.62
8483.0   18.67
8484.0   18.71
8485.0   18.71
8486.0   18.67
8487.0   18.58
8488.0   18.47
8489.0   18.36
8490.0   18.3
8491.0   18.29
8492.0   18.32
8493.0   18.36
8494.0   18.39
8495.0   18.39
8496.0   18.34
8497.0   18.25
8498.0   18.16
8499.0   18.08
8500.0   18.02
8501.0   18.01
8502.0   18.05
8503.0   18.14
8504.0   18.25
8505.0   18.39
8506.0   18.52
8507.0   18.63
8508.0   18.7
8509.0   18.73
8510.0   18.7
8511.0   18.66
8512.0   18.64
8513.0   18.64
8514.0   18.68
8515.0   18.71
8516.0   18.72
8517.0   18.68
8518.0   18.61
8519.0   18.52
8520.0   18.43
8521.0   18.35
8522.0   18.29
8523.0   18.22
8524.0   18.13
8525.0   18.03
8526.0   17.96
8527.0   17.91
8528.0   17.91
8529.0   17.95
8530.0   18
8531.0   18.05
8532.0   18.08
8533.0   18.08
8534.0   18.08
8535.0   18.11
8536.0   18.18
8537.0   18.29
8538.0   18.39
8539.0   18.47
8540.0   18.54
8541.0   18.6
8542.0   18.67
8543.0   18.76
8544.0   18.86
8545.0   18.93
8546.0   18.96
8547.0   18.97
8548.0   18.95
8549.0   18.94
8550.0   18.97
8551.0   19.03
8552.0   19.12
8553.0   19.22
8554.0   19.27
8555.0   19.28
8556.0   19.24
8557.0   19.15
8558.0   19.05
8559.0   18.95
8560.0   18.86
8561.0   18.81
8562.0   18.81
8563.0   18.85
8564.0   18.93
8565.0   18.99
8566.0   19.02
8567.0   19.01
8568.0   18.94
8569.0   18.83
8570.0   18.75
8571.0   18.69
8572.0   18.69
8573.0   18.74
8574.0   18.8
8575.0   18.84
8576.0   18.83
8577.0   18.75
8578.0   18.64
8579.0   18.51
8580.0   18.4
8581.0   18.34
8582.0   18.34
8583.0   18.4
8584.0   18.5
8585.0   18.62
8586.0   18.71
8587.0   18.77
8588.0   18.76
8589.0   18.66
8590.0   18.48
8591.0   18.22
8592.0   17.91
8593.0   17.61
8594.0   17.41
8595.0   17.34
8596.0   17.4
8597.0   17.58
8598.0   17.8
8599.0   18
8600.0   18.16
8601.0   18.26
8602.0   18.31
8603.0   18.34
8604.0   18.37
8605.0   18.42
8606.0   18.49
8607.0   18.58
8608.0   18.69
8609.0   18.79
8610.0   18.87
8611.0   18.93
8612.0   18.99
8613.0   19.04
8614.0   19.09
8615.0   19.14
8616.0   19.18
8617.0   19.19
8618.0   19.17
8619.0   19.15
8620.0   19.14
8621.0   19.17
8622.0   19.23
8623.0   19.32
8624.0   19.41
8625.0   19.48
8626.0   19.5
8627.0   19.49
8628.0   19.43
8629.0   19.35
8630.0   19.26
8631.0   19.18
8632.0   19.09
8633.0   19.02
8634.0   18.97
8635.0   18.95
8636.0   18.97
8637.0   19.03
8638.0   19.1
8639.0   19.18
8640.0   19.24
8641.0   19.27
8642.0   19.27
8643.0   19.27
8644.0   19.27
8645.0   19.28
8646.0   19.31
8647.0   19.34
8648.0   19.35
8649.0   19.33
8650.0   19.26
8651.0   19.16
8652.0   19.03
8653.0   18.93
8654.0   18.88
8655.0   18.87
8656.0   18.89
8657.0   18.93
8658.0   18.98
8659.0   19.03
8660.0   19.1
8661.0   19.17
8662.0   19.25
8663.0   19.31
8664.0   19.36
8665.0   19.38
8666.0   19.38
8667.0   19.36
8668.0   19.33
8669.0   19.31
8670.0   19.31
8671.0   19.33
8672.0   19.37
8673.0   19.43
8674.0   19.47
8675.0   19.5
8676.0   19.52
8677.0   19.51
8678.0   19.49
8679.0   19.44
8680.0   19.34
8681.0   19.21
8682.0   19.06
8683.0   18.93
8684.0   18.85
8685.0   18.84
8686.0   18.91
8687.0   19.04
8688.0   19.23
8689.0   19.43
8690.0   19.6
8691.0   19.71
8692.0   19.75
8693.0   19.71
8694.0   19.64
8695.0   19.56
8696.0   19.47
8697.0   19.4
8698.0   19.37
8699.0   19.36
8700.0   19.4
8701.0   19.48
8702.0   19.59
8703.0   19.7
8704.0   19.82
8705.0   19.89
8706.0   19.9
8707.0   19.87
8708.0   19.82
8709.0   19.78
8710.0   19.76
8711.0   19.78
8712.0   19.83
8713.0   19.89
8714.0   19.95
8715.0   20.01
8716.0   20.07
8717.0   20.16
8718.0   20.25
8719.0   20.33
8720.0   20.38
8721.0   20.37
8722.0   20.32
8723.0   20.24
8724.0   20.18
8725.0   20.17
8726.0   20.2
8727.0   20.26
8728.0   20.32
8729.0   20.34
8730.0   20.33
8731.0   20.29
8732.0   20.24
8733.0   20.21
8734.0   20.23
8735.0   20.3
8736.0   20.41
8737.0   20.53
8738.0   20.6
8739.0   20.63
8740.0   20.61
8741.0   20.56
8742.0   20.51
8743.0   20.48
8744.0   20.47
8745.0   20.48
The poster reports 0.7 angstroms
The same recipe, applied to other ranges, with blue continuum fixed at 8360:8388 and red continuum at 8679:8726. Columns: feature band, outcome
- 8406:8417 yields 0.5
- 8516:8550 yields 3.0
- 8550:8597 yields 3.3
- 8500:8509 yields 0.9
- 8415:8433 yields 1.1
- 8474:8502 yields 2.6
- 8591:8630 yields 2.5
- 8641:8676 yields 1.0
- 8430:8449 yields 0.9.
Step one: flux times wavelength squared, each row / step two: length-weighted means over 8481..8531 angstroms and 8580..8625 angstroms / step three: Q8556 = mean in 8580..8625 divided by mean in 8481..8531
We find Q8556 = 1.03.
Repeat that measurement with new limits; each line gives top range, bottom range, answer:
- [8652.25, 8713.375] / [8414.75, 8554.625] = 1.09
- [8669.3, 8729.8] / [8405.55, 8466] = 1.09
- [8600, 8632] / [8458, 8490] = 1.06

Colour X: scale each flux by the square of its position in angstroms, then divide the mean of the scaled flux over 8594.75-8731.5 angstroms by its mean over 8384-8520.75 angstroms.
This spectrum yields 1.1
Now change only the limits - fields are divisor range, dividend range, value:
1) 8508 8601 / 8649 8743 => 1.10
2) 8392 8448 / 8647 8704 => 1.03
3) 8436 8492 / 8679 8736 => 1.12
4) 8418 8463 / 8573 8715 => 1.05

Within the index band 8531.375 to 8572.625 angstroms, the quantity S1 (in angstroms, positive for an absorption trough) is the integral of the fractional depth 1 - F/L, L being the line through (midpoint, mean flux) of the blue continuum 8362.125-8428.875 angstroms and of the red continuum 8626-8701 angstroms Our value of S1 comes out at 2.0 angstroms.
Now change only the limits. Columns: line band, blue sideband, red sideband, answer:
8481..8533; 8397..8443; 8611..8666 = 3.03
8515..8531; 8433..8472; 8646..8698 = 0.63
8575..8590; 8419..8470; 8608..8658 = 0.41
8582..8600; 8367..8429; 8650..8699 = 1.37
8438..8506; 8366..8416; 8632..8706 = 5.80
